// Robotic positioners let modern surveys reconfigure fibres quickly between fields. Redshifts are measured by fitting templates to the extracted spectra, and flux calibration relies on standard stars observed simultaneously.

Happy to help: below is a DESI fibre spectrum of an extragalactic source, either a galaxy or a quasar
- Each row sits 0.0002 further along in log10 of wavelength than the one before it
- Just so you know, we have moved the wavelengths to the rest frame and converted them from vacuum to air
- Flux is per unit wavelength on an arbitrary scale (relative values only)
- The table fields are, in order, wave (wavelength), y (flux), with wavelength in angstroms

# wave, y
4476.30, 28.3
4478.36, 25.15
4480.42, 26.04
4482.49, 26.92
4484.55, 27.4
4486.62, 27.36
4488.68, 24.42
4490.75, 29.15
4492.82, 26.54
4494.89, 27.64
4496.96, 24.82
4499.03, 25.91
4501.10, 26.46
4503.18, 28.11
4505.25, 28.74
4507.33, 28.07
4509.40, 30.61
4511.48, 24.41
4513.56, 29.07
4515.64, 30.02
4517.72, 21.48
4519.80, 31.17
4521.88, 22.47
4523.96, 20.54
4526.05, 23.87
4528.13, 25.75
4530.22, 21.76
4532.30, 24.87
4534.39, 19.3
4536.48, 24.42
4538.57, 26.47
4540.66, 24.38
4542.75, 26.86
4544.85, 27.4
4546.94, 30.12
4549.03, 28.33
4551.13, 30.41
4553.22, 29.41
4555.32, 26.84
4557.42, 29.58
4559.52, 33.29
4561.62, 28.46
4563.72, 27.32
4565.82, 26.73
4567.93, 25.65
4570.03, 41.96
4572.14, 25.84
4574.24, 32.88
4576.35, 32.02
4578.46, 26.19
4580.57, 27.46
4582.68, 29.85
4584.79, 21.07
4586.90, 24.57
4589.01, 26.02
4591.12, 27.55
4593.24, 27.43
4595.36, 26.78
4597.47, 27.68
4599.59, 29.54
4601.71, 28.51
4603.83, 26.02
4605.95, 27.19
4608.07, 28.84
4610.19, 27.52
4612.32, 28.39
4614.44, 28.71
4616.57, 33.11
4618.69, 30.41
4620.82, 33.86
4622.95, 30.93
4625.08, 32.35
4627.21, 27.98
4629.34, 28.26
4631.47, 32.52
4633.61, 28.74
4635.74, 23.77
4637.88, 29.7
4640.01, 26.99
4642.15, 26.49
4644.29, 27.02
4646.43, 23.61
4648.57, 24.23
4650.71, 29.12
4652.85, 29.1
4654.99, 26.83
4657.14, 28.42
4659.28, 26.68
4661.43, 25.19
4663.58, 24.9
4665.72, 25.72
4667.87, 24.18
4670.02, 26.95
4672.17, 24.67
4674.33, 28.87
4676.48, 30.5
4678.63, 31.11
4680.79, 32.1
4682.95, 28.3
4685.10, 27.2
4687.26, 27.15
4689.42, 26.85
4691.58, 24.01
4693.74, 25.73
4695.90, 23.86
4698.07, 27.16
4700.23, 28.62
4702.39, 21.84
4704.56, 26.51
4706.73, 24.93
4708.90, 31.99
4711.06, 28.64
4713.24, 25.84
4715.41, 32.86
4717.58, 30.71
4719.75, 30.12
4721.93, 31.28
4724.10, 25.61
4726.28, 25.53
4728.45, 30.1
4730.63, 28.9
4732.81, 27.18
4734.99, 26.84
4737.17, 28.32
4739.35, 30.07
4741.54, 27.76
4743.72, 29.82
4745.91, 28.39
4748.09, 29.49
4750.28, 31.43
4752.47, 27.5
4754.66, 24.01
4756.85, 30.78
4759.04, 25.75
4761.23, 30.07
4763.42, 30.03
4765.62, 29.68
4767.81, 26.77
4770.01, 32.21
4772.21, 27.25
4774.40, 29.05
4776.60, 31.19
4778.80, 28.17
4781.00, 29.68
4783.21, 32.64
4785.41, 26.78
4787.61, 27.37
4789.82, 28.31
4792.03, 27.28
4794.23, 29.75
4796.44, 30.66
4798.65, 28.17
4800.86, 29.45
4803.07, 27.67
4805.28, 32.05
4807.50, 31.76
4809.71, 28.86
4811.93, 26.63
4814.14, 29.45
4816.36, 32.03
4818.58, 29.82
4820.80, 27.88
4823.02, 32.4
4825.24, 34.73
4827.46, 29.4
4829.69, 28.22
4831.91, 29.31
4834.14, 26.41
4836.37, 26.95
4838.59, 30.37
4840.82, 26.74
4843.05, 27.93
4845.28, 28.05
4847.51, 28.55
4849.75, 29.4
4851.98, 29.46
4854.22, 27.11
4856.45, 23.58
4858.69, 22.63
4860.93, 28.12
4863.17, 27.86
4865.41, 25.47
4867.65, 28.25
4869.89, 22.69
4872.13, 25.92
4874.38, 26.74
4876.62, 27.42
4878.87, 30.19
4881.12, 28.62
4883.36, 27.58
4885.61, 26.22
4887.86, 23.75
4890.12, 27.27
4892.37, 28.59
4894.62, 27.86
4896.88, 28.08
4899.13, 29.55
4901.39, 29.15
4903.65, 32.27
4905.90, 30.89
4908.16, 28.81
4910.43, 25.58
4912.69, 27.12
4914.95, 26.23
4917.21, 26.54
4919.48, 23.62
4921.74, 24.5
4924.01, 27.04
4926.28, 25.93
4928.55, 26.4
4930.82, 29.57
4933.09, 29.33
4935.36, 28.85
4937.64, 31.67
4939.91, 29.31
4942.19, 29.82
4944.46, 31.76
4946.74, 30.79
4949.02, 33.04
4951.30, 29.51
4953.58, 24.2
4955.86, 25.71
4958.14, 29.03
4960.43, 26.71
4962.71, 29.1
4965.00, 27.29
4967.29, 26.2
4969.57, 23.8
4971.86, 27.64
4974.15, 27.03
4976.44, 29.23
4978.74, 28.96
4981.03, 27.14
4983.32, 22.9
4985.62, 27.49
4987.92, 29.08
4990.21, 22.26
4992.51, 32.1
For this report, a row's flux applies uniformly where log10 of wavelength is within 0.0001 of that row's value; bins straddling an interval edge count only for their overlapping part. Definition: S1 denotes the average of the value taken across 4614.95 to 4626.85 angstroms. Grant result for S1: 31.7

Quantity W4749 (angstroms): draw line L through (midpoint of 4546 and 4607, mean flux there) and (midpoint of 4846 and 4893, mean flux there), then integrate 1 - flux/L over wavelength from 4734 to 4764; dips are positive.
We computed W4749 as -1.1 angstroms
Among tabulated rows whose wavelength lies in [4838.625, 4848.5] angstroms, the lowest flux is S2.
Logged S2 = 26.74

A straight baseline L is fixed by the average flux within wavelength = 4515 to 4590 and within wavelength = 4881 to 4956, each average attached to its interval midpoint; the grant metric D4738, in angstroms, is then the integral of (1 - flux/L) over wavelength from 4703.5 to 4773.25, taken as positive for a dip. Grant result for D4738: -2.6 angstroms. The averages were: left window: 27.1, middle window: 28.6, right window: 28.1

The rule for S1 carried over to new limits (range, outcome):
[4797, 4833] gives 29.9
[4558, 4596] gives 28.4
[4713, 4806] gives 28.9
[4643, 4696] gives 26.9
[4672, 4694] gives 28.1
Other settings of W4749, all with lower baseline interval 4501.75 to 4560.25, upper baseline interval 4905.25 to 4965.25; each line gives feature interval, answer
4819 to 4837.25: -1.2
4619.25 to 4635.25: -2.0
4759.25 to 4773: -0.8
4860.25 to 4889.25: 1.1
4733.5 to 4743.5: -0.3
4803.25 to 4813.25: -0.7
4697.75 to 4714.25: 0.2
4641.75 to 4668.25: 0.8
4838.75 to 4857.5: 0.0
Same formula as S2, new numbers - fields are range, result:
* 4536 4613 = 21.07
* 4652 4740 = 21.84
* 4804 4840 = 26.41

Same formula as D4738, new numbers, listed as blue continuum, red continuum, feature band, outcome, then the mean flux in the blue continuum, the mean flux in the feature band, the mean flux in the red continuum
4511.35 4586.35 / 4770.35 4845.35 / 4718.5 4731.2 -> 0.0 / 27.2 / 28.6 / 29.2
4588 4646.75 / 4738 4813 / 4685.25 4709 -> 2.2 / 28.5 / 26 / 29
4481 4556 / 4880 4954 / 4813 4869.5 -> -0.9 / 26.4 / 28.3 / 28.2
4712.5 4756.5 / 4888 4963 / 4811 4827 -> -1.1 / 28.6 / 30.4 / 28.2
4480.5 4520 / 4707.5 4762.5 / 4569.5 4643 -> -2.1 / 27.2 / 28.7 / 28.7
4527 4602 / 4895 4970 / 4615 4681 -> -1.1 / 27.6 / 28.2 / 28.1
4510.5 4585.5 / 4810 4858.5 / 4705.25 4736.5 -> -0.6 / 27.2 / 28.6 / 28.7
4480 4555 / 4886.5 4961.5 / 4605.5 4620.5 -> -1.5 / 26.4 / 29.5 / 28.1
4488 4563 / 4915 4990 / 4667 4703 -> 0.0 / 26.7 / 27.1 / 27.7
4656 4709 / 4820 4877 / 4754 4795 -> -2.2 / 26.8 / 28.8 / 27.8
